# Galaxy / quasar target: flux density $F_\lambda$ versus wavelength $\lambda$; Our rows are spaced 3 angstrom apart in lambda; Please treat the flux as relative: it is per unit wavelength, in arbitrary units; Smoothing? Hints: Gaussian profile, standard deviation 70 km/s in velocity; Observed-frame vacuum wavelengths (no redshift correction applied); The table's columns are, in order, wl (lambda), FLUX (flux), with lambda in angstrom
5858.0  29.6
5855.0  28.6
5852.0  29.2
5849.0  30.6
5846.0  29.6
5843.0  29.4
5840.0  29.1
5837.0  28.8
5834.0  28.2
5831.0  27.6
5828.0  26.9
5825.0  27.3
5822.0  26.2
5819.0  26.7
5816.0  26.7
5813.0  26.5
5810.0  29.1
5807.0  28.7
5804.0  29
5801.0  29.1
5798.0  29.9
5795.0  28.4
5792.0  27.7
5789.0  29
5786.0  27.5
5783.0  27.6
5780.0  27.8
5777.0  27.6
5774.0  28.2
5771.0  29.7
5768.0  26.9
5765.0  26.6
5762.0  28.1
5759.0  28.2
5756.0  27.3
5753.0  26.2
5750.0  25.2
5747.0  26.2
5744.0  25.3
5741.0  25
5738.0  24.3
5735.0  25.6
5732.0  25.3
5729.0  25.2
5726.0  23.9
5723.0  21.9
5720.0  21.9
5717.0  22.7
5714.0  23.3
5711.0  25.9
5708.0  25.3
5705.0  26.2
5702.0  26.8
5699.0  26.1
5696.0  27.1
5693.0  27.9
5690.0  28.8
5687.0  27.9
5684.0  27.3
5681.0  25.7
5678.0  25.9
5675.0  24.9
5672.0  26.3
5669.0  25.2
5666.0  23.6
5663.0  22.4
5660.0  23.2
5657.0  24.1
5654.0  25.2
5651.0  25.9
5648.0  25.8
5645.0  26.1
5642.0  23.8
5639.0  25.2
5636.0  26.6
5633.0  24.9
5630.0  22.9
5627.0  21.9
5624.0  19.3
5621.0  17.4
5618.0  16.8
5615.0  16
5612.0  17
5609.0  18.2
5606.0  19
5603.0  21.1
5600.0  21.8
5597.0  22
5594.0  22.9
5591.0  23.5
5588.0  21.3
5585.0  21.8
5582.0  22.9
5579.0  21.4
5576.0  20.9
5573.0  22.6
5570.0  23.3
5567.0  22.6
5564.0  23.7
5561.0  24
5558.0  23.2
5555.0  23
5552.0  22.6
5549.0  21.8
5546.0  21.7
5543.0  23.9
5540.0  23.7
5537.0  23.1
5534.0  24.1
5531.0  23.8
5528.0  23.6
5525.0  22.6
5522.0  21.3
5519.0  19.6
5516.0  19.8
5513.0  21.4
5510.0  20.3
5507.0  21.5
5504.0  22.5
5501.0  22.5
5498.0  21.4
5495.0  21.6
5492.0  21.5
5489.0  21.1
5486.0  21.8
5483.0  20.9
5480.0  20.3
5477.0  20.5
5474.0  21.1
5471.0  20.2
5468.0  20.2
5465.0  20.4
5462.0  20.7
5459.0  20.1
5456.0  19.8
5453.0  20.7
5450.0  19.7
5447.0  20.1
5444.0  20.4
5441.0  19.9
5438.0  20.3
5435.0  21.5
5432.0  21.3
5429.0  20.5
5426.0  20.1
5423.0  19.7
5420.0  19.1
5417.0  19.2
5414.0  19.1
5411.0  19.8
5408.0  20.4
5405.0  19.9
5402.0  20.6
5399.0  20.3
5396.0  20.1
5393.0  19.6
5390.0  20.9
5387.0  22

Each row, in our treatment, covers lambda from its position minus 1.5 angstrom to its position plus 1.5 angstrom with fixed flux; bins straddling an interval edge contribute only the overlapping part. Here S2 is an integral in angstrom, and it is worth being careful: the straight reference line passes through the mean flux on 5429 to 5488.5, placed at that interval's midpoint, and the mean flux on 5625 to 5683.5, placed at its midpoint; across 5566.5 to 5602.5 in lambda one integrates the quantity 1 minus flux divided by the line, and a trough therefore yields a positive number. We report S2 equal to 1.6 angstrom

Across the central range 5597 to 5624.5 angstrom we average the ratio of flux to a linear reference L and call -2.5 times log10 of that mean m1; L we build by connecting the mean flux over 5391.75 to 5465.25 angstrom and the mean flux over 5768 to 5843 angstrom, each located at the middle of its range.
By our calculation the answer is 0.27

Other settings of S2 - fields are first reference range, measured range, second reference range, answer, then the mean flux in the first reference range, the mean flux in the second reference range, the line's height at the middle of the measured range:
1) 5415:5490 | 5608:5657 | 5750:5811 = 4.9 angstrom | 20.4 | 28.1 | 24.6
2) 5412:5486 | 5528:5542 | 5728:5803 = -1.0 angstrom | 20.3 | 27.1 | 22.1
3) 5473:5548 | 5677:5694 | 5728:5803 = -1.2 angstrom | 21.8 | 27.1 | 25.5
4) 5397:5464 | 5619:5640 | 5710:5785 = 1.2 angstrom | 20.1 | 25.8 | 23.7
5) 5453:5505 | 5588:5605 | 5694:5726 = 0.6 angstrom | 21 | 24.7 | 22.9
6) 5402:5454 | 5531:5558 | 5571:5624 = -3.7 angstrom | 20.1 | 20.4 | 20.3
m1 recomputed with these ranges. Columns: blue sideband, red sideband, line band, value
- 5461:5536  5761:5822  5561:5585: 0.03 mag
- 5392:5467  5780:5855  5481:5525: 0.02 mag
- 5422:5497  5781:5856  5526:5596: 0.00 mag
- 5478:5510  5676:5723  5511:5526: 0.06 mag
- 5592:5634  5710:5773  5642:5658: -0.17 mag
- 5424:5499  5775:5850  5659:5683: 0.02 mag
